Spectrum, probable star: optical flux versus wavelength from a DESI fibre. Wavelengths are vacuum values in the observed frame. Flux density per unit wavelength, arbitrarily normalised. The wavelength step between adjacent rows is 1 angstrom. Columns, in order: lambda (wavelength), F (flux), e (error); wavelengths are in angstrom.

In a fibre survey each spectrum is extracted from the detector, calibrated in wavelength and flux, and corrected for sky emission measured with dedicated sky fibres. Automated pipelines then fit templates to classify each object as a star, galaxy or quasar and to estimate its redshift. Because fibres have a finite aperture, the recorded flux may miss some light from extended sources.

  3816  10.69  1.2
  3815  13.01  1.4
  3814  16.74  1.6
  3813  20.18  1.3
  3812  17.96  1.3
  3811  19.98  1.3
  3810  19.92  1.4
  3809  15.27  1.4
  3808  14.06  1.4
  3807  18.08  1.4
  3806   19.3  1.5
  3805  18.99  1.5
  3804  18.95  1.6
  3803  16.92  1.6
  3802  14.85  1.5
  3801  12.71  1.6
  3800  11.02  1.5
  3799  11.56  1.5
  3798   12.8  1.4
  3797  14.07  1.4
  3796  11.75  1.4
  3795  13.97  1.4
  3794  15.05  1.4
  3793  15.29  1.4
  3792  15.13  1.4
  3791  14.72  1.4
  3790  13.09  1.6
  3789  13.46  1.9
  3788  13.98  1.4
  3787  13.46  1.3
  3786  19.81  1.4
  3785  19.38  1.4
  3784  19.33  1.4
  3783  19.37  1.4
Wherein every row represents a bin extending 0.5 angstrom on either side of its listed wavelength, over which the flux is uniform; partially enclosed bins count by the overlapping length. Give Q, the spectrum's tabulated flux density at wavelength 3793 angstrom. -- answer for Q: 15.29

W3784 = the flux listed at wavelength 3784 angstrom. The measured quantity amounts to 19.33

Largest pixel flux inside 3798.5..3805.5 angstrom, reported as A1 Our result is 18.99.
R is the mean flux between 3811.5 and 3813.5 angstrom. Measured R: 19.1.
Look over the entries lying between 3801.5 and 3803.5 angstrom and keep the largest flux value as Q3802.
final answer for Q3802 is 16.92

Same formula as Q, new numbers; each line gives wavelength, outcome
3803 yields 16.92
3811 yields 19.98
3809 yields 15.27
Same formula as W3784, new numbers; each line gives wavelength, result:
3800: 11.02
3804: 18.95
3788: 13.98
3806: 19.3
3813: 20.18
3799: 11.56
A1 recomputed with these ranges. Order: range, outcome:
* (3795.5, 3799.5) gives 14.07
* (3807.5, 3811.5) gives 19.98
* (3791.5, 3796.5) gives 15.29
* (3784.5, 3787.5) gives 19.81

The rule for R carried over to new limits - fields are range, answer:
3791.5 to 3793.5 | 15.2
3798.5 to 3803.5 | 13.4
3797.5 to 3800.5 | 11.8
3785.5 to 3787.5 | 16.6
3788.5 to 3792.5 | 14.1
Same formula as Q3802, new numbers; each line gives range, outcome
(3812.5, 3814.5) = 20.18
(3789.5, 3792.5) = 15.13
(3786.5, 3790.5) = 13.98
